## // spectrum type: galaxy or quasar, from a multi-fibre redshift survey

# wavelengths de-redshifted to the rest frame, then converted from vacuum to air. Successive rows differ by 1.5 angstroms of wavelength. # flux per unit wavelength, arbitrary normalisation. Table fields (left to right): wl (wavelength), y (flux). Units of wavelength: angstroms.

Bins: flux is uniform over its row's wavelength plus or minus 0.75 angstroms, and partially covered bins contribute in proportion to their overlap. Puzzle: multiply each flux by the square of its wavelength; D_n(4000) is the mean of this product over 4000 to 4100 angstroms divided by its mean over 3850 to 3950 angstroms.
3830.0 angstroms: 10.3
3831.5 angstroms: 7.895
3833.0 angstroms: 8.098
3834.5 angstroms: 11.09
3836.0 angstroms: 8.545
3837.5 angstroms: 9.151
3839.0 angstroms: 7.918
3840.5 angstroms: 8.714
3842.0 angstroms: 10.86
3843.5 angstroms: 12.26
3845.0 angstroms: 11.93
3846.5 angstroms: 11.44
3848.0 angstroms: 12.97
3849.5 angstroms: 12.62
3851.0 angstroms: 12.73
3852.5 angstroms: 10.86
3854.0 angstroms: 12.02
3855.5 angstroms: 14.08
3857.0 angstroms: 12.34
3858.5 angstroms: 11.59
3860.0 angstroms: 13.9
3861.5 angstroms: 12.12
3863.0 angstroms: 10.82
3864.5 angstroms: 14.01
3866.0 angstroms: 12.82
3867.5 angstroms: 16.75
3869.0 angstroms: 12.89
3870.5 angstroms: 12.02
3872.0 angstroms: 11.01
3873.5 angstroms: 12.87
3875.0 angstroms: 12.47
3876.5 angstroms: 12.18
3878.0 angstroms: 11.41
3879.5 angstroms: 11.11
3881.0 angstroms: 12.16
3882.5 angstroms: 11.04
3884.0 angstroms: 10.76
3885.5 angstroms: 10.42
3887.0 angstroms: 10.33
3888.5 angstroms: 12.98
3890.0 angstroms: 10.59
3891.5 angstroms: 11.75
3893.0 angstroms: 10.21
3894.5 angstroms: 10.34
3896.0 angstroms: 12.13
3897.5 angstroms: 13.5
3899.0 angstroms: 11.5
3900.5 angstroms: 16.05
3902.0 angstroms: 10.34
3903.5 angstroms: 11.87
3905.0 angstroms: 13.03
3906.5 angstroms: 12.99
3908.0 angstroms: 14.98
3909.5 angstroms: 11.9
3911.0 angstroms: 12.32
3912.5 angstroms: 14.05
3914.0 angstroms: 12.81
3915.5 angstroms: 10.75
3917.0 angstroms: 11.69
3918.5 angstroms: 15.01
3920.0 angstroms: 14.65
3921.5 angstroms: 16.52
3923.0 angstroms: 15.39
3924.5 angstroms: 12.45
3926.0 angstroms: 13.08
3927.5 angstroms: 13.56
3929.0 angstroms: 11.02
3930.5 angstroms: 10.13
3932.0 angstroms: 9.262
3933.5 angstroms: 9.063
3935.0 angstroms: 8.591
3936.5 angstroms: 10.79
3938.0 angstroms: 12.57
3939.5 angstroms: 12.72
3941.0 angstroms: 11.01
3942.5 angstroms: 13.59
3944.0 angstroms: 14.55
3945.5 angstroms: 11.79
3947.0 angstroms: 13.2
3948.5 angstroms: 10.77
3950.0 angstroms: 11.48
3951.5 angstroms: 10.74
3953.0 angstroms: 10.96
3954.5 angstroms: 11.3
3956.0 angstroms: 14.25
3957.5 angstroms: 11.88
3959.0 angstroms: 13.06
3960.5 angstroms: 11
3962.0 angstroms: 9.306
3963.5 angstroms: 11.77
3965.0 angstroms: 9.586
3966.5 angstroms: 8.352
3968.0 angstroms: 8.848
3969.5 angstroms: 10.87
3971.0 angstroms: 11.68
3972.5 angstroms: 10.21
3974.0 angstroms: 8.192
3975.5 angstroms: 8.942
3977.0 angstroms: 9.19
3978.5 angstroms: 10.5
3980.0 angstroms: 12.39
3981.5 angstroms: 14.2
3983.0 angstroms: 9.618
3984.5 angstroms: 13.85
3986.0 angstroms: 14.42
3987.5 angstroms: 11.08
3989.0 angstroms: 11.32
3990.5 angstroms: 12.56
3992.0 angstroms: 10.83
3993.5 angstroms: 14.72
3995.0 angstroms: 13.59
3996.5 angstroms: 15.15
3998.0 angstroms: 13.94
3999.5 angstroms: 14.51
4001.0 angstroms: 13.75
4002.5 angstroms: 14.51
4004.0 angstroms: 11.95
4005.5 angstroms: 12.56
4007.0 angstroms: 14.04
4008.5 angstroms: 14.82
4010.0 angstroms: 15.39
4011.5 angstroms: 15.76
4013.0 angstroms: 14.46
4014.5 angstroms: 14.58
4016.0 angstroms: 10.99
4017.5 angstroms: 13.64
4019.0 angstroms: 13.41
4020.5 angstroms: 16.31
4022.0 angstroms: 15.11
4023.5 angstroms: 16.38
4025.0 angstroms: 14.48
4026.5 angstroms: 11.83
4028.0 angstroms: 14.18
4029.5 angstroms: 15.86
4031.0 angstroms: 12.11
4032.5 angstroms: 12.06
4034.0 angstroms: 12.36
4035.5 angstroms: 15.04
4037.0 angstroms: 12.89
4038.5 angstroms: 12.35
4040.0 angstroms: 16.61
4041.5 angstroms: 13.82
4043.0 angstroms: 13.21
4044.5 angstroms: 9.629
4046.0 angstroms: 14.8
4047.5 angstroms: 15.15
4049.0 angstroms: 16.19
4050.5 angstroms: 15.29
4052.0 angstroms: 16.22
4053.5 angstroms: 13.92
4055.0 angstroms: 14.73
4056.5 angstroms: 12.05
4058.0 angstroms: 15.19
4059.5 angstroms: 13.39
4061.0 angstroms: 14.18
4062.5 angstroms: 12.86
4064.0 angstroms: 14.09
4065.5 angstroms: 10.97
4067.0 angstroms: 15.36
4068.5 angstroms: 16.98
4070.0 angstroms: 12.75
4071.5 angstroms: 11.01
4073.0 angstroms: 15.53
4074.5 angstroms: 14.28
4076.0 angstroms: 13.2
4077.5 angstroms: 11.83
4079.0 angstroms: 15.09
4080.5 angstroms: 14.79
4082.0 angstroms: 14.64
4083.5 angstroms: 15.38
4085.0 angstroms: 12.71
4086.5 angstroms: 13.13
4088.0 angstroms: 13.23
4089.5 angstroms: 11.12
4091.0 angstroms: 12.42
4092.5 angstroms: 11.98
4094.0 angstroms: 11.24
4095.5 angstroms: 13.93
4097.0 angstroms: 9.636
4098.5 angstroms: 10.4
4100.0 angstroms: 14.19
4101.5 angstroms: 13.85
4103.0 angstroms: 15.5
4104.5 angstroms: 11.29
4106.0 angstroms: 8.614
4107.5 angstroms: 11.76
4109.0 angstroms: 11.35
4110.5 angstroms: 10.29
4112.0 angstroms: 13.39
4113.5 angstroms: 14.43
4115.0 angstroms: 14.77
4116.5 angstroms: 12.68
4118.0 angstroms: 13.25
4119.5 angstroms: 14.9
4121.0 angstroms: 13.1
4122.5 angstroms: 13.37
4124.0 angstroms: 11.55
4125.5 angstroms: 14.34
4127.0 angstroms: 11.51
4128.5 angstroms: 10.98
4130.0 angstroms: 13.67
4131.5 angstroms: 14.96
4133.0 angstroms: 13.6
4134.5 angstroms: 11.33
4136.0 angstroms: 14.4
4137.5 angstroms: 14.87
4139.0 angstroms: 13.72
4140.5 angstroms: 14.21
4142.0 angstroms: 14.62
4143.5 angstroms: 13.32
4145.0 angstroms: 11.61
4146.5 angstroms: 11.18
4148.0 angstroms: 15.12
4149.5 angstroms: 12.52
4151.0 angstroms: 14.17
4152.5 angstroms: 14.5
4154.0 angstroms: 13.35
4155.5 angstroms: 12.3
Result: 1.2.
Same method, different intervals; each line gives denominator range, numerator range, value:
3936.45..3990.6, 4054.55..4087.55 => 1.28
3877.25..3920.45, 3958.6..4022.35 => 1.07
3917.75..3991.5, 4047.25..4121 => 1.22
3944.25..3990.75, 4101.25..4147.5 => 1.25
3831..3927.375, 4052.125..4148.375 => 1.22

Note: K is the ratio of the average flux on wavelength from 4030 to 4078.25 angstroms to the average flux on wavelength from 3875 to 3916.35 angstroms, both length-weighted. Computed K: 1.1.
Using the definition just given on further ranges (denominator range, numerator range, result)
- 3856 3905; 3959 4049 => 1.06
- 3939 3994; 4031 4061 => 1.21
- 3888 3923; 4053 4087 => 1.08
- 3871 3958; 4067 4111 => 1.07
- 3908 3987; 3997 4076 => 1.19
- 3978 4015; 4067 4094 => 1.01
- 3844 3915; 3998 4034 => 1.14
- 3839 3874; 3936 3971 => 0.94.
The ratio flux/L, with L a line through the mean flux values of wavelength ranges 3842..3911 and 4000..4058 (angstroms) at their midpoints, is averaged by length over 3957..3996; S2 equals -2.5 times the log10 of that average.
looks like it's 0.191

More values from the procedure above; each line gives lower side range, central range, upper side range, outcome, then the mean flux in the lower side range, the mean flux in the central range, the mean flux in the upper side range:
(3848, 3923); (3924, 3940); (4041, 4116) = 0.138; 12.5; 11.2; 13.3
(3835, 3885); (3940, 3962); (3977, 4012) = 0.062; 11.8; 12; 13.2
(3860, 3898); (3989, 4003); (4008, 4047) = -0.006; 12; 13.6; 13.9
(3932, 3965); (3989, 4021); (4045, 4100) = -0.110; 11.5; 13.8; 13.6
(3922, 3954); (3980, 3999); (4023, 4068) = -0.011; 11.8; 12.9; 13.9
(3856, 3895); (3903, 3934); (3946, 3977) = -0.121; 12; 12.7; 10.8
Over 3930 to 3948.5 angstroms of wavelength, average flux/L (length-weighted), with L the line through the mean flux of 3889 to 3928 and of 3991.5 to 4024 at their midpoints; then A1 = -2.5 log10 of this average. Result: 0.16 mag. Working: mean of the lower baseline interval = 12.8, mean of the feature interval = 11.4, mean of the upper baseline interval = 14.1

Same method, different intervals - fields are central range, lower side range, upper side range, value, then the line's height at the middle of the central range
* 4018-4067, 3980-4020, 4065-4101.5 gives -0.05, 13.3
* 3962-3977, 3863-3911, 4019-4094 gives 0.31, 13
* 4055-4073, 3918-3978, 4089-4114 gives -0.15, 11.9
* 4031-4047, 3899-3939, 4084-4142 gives -0.05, 12.7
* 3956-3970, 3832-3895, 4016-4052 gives 0.21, 13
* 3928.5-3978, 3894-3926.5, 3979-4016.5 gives 0.21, 13.2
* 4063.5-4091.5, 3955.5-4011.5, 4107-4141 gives -0.07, 12.8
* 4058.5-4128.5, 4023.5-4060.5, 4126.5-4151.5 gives 0.05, 13.6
